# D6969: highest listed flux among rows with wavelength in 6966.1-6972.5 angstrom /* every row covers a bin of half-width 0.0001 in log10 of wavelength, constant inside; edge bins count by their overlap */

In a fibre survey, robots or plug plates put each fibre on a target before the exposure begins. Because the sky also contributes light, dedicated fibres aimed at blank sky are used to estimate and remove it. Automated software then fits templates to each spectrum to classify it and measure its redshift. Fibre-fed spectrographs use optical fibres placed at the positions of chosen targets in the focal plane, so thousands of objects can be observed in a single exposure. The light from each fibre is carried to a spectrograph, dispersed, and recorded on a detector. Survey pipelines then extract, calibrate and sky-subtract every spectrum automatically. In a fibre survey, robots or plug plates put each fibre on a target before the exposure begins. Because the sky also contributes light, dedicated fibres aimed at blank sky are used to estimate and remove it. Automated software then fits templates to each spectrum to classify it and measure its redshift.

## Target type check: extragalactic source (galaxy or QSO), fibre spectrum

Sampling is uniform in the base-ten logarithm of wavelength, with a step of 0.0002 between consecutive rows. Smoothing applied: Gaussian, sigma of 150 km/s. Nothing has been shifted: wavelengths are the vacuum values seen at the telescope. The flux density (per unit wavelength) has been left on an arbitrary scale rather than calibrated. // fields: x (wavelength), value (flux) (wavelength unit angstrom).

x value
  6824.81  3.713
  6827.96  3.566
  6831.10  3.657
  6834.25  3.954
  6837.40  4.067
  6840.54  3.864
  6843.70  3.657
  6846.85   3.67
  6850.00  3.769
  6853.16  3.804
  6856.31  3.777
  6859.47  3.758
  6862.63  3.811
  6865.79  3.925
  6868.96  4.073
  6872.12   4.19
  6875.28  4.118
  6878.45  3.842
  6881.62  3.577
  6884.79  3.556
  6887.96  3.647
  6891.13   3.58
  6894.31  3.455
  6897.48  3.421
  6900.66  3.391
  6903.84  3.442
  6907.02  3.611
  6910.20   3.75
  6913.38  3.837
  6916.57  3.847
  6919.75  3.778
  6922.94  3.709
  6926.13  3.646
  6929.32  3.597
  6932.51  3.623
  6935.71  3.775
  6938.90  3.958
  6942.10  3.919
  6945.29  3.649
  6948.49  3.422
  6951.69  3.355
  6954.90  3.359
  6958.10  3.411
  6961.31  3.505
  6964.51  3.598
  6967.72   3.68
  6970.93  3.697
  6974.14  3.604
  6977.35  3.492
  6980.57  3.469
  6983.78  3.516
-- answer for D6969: 3.697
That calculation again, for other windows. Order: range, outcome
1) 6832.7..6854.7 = 4.067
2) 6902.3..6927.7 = 3.847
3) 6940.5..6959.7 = 3.919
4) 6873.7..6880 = 4.118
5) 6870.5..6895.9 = 4.19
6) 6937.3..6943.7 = 3.958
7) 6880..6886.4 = 3.577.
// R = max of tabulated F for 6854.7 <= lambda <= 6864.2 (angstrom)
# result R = 3.811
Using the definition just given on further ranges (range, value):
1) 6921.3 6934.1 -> 3.709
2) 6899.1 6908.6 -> 3.611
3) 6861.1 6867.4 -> 3.925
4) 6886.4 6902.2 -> 3.647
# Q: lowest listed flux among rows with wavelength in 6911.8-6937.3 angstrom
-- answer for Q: 3.597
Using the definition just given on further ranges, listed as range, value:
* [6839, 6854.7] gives 3.657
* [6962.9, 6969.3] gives 3.598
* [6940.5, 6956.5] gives 3.355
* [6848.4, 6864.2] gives 3.758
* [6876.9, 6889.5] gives 3.556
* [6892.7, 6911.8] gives 3.391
